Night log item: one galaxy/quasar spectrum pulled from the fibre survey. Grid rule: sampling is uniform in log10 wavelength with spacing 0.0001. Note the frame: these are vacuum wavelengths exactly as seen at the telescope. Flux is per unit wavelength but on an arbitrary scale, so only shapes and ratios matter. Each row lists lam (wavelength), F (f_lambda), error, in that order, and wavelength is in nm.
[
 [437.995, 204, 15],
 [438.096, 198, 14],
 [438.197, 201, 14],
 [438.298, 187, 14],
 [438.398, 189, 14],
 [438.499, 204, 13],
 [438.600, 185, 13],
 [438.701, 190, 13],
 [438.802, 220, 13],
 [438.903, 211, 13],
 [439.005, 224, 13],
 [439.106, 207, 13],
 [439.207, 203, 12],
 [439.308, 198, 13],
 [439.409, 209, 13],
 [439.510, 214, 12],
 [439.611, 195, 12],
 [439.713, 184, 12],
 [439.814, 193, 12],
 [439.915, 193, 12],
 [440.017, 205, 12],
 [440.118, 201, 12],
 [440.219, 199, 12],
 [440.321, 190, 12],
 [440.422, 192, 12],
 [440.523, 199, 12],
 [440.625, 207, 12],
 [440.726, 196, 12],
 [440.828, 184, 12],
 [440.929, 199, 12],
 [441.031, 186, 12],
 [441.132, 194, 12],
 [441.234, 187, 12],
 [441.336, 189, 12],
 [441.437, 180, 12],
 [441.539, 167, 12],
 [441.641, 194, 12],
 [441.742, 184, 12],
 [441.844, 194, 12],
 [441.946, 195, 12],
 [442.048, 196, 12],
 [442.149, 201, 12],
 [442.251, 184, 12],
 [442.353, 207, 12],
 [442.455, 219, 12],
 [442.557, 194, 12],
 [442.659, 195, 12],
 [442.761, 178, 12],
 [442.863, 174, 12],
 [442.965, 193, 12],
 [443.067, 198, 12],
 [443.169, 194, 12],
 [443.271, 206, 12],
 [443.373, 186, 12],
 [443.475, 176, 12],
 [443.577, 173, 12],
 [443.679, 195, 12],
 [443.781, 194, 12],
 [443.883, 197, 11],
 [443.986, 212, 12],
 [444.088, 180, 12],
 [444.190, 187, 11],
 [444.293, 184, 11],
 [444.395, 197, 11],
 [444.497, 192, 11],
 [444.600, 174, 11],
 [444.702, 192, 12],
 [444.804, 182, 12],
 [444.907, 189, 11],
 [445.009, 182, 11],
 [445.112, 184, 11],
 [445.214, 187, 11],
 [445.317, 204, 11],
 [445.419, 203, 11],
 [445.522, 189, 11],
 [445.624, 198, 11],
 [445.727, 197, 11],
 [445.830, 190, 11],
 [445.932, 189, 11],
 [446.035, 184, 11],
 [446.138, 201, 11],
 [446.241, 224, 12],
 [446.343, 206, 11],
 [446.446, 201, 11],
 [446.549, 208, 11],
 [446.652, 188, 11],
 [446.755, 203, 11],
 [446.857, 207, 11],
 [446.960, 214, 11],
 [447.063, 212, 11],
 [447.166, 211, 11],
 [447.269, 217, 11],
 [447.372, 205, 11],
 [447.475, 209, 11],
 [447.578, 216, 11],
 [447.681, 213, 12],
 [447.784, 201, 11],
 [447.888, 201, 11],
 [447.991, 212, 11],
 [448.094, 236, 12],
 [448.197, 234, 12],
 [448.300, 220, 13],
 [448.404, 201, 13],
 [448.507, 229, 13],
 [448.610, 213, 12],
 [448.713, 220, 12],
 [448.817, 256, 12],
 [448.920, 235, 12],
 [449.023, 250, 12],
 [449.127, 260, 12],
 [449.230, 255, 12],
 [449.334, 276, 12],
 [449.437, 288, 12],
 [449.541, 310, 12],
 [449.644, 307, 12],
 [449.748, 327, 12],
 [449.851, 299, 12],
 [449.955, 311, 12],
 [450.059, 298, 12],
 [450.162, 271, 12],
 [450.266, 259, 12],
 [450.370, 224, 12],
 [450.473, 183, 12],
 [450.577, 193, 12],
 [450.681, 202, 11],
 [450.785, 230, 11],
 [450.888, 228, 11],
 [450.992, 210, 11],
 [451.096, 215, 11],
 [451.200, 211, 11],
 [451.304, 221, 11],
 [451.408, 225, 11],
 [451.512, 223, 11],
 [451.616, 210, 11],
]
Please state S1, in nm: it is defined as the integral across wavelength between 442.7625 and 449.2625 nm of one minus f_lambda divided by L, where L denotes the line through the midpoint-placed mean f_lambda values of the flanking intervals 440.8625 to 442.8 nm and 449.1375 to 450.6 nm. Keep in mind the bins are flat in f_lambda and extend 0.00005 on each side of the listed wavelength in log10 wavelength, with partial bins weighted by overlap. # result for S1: 0.840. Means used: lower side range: 192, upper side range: 273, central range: 204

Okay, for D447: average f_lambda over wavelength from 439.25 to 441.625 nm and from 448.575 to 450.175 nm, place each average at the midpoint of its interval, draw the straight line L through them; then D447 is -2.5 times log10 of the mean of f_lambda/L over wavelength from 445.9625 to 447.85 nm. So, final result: 0.217 mag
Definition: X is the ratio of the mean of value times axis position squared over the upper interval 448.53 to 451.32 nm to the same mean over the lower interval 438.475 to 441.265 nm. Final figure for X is 1.32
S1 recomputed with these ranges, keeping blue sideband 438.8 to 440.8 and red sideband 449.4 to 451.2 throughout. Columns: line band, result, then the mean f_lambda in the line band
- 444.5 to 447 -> 0.39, 196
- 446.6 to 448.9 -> 0.26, 215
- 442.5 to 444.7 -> 0.31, 190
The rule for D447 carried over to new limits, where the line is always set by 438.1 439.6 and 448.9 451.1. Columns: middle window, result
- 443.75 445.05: 0.21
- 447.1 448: 0.17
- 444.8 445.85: 0.22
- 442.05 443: 0.14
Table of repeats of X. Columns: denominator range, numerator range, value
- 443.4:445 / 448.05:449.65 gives 1.35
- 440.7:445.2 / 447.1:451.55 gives 1.29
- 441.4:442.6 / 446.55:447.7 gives 1.11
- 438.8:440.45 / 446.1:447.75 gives 1.07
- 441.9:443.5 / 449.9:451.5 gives 1.24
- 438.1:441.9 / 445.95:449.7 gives 1.19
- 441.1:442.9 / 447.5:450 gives 1.34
